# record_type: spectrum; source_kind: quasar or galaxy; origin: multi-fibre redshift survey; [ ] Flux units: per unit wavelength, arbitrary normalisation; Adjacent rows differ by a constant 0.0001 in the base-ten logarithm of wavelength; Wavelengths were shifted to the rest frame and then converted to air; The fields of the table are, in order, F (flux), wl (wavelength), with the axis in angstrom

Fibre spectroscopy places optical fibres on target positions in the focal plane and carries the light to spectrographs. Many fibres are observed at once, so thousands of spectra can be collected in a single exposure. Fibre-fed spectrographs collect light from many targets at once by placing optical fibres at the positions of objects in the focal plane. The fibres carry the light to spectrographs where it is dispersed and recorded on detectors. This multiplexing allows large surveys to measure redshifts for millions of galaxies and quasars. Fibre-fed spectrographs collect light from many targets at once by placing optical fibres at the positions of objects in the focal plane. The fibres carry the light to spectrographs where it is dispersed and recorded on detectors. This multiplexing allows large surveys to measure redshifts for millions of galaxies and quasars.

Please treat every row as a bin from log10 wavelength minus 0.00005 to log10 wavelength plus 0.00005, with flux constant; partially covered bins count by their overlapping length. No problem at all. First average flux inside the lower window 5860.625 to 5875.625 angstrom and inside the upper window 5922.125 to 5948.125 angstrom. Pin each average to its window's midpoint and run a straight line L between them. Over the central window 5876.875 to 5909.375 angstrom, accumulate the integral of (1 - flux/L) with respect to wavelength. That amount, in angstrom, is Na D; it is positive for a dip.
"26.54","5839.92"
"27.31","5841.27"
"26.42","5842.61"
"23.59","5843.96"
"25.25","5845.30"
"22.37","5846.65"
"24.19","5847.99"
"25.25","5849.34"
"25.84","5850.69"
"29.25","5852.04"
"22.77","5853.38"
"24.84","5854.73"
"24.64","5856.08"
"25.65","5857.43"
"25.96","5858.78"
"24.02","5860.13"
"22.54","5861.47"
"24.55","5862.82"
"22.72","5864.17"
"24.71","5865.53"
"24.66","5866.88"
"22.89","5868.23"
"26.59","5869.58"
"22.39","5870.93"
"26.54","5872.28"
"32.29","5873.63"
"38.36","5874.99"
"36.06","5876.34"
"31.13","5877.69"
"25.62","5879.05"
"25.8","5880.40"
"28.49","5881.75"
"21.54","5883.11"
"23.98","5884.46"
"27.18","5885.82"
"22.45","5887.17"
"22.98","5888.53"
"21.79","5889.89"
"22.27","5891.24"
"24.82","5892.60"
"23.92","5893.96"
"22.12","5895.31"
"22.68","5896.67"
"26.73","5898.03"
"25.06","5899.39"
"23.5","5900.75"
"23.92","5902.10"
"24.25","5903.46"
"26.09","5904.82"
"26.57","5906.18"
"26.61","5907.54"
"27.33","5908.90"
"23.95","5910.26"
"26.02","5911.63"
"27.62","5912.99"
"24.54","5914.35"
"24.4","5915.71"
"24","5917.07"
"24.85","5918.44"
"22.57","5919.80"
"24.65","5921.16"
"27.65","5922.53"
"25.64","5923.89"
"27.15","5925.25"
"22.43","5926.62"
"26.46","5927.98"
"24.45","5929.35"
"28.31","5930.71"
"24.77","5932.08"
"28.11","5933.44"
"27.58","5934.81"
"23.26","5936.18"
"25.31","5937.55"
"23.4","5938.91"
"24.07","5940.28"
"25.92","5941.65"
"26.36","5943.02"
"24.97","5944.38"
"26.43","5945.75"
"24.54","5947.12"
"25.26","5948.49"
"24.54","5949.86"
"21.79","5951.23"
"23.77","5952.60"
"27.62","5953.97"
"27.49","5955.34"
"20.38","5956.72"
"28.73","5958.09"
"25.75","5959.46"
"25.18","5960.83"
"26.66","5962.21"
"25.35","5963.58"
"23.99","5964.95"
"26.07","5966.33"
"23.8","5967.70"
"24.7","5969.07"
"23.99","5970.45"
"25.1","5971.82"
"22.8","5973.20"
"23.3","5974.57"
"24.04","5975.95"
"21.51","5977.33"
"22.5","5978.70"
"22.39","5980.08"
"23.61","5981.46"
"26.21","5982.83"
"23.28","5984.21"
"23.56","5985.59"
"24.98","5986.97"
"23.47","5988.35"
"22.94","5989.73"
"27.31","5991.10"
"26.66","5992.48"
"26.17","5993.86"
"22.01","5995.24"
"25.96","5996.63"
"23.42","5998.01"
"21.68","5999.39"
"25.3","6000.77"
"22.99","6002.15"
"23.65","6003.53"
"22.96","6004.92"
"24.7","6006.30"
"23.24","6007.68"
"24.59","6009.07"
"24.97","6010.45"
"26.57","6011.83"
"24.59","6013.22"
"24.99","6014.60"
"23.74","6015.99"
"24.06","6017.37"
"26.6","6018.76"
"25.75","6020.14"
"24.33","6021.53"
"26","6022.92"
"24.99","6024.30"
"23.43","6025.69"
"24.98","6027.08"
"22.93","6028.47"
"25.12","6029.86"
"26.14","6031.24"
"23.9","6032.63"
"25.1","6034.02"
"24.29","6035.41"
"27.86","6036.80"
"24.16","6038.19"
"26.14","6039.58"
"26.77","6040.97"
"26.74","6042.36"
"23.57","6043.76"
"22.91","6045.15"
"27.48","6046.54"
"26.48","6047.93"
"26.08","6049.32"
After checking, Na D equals 1.3 angstrom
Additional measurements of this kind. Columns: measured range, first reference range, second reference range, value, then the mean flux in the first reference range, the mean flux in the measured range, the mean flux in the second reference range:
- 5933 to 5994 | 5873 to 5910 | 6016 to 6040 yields 1.8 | 26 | 24.7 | 25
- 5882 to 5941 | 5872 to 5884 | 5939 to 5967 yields 5.8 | 29.5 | 24.8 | 25.2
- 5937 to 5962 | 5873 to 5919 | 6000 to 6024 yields 0.2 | 25.8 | 25.1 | 24.7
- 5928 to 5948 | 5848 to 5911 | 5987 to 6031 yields -0.4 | 25.5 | 25.6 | 24.5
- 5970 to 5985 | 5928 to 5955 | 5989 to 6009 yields 0.7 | 25.3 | 23.5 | 24.2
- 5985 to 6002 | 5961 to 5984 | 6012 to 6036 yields 0.0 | 24.1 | 24.4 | 24.8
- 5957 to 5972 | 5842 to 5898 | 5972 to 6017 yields -0.5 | 25.4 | 25.3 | 24.1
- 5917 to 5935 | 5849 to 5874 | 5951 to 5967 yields -0.3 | 25.1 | 25.6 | 25.3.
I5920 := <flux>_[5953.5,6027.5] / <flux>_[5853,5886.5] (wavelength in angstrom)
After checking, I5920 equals 0.93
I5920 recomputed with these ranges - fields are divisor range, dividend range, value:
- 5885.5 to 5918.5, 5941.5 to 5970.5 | 1.02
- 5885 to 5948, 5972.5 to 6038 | 0.98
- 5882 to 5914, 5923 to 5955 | 1.03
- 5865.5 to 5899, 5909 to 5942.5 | 0.98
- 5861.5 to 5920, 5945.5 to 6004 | 0.96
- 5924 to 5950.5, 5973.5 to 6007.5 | 0.94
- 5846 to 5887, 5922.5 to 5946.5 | 0.98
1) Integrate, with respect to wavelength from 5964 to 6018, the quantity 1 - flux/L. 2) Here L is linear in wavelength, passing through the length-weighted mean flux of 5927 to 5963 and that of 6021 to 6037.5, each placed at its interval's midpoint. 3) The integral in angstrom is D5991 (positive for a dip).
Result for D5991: 2.1 angstrom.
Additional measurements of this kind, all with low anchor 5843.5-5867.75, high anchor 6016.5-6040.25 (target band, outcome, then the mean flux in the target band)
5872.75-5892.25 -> -1.9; 27.1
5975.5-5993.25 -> 0.6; 24.1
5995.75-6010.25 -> 0.6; 23.9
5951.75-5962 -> -0.3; 25.5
